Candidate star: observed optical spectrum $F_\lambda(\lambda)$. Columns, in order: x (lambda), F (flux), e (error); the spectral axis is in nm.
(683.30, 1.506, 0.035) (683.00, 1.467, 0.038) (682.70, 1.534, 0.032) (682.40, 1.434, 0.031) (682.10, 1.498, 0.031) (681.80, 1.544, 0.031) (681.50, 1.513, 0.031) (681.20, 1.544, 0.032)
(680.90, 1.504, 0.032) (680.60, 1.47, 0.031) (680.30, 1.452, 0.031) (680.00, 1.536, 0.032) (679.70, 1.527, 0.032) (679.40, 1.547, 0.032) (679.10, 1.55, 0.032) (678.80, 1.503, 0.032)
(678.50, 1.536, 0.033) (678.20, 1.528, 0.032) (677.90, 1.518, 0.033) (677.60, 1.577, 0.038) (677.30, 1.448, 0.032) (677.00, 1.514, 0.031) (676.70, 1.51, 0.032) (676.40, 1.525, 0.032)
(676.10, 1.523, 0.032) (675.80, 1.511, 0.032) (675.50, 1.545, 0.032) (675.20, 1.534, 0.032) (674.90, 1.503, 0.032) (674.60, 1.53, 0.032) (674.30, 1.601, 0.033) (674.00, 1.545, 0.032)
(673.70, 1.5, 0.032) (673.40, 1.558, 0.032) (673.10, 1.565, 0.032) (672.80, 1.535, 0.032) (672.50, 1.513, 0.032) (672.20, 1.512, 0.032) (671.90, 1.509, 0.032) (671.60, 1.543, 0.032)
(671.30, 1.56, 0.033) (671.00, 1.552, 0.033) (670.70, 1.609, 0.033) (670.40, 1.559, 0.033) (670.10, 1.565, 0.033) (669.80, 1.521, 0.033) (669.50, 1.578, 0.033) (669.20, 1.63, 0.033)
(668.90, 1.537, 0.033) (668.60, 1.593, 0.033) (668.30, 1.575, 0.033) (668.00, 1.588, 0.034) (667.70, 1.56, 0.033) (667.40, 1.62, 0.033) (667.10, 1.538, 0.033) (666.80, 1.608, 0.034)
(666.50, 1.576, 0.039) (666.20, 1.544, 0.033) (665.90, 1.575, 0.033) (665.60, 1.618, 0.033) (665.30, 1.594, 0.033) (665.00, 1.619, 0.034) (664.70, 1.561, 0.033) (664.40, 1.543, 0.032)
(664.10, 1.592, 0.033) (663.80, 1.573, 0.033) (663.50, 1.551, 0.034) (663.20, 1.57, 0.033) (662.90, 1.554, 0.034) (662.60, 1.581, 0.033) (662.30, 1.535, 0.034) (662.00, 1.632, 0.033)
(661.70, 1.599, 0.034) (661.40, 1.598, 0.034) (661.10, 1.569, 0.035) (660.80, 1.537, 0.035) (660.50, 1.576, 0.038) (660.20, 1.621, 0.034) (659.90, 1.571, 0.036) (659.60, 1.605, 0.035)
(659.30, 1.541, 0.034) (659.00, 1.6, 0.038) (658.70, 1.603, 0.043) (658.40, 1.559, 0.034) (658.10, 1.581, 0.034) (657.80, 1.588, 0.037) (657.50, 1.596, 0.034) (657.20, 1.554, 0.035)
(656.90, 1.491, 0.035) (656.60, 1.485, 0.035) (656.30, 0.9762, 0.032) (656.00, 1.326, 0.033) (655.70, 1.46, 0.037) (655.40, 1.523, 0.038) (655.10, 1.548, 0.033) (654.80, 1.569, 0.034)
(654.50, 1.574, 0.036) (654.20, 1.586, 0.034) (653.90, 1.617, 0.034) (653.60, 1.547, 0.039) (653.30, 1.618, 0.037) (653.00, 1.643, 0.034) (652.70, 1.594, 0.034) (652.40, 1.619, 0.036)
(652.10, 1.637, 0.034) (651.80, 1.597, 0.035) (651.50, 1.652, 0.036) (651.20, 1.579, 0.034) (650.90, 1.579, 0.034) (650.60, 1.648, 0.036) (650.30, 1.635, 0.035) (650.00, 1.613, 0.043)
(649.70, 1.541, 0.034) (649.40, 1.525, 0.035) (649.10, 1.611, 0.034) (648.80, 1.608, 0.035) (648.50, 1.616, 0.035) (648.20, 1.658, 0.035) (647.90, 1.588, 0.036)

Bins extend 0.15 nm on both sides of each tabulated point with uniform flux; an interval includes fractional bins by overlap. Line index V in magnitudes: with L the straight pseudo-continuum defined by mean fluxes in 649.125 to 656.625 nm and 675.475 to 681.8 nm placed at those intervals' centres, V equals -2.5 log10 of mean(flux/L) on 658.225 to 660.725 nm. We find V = -0.03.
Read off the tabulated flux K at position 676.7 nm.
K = 1.51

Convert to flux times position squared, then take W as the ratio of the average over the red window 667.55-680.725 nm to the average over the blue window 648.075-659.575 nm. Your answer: 1.0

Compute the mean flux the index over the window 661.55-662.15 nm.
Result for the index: 1.62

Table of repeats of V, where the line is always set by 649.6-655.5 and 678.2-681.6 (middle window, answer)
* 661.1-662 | -0.02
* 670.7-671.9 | -0.01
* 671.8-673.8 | 0.01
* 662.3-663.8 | 0.00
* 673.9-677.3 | 0.00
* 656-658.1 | 0.10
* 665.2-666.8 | -0.02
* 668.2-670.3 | -0.02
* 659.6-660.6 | -0.01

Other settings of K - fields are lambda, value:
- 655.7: 1.46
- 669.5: 1.578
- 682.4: 1.434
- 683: 1.467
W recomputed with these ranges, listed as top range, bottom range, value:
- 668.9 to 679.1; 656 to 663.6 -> 1.04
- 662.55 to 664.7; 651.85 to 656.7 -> 1.06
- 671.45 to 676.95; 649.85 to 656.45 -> 1.05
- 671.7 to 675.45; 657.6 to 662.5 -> 1.01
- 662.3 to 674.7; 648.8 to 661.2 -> 1.05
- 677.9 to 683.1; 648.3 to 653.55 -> 1.03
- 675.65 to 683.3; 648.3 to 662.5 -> 1.04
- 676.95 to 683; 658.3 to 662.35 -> 1.01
